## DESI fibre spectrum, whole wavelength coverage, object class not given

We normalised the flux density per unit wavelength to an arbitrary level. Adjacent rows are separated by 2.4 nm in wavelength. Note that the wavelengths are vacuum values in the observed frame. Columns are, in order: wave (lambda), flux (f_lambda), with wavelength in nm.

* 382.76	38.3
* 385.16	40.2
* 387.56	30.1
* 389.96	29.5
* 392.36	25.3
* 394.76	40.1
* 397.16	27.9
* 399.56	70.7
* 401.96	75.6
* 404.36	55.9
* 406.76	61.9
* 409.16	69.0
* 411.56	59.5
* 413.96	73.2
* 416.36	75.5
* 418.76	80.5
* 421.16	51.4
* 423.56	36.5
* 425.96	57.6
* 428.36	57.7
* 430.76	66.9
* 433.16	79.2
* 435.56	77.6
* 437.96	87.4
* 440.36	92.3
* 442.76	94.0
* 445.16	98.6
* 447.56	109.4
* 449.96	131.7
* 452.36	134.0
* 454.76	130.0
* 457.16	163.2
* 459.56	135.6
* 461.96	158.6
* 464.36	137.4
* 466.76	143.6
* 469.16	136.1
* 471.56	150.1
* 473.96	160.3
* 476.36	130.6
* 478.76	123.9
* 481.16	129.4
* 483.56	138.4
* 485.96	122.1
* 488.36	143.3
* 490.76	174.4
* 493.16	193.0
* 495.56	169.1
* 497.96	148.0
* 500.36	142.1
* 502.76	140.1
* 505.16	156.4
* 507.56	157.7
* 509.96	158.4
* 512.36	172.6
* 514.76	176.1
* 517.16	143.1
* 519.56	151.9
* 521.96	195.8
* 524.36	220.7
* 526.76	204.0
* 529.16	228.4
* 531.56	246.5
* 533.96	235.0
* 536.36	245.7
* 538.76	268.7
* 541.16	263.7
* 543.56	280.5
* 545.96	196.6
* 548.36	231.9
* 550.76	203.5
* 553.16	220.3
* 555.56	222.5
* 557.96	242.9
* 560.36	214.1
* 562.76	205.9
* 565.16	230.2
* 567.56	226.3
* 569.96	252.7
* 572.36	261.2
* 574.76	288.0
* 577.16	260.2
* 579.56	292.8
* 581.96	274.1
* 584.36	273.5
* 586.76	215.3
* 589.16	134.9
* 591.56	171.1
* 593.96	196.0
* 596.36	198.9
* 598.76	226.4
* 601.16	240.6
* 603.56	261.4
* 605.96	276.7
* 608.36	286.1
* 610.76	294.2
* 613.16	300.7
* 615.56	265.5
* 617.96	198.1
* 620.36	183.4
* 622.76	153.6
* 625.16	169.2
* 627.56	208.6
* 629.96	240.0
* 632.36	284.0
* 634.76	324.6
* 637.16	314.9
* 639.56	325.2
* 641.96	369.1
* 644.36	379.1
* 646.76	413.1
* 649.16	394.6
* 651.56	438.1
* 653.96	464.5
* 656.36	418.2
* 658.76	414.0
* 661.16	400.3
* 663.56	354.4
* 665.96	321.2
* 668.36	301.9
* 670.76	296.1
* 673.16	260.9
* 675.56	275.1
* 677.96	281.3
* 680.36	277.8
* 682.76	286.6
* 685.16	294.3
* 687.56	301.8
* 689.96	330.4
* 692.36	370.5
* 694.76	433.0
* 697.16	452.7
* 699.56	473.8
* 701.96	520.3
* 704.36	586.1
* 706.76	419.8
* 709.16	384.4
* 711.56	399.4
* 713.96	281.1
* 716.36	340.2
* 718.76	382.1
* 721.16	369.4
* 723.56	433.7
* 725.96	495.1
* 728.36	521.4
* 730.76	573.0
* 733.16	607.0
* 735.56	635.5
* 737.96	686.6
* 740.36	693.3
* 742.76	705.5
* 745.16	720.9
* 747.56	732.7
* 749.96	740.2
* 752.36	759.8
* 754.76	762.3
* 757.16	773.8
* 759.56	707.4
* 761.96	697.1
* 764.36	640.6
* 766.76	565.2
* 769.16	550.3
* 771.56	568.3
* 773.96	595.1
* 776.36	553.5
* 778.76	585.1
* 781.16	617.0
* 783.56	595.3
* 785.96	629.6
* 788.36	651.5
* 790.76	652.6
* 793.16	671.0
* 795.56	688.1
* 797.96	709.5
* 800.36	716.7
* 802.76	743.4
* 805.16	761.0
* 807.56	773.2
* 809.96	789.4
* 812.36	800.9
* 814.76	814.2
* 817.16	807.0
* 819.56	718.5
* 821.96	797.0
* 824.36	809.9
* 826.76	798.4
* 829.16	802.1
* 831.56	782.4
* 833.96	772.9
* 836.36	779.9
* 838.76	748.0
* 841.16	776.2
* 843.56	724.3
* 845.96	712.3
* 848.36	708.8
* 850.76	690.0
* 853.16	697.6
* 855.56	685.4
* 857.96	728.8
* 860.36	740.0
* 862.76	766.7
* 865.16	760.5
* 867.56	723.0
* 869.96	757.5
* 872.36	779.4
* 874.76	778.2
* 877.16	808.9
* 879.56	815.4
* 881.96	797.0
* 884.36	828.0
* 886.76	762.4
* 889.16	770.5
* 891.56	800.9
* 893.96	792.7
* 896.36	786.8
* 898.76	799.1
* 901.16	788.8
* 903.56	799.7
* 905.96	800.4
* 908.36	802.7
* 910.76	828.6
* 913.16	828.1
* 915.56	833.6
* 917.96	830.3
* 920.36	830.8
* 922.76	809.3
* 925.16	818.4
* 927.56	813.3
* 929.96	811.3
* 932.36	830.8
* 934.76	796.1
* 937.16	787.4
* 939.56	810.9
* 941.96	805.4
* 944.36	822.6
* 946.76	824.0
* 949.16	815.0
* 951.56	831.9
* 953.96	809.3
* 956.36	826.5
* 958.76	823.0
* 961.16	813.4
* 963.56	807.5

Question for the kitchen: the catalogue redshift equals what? 0.000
